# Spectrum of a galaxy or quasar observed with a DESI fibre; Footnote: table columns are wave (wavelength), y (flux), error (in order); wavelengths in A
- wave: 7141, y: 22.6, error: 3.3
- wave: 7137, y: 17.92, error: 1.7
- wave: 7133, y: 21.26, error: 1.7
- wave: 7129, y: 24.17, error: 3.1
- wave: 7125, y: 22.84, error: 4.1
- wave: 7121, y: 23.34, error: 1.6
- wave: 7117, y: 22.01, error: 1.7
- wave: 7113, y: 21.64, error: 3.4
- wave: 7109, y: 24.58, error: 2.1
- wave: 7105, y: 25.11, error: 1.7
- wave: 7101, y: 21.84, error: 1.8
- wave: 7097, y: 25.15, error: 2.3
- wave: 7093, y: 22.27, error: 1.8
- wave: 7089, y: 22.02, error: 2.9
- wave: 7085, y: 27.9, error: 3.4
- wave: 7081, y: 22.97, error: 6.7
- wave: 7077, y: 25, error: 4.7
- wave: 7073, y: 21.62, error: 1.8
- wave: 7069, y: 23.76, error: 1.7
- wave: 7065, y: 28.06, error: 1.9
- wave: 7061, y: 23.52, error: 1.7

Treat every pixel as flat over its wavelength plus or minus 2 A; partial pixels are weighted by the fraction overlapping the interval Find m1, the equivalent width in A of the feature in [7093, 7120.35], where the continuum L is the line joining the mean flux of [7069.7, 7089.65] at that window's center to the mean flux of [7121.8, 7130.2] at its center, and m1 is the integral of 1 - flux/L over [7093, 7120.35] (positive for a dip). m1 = 0.4 A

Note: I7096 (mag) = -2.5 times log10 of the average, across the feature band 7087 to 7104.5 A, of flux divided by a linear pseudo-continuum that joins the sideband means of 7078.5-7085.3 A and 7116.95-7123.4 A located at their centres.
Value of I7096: 0.049 mag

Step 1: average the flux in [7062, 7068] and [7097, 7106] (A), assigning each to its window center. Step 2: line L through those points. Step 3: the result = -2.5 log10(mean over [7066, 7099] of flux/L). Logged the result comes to 0.05 mag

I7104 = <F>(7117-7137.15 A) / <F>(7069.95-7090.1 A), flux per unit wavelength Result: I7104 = 0.9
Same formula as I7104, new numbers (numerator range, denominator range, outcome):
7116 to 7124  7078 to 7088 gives 0.91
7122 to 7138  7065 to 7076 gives 0.92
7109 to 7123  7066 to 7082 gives 0.96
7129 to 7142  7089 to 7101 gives 0.91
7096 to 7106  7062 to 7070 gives 0.92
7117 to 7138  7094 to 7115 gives 0.94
